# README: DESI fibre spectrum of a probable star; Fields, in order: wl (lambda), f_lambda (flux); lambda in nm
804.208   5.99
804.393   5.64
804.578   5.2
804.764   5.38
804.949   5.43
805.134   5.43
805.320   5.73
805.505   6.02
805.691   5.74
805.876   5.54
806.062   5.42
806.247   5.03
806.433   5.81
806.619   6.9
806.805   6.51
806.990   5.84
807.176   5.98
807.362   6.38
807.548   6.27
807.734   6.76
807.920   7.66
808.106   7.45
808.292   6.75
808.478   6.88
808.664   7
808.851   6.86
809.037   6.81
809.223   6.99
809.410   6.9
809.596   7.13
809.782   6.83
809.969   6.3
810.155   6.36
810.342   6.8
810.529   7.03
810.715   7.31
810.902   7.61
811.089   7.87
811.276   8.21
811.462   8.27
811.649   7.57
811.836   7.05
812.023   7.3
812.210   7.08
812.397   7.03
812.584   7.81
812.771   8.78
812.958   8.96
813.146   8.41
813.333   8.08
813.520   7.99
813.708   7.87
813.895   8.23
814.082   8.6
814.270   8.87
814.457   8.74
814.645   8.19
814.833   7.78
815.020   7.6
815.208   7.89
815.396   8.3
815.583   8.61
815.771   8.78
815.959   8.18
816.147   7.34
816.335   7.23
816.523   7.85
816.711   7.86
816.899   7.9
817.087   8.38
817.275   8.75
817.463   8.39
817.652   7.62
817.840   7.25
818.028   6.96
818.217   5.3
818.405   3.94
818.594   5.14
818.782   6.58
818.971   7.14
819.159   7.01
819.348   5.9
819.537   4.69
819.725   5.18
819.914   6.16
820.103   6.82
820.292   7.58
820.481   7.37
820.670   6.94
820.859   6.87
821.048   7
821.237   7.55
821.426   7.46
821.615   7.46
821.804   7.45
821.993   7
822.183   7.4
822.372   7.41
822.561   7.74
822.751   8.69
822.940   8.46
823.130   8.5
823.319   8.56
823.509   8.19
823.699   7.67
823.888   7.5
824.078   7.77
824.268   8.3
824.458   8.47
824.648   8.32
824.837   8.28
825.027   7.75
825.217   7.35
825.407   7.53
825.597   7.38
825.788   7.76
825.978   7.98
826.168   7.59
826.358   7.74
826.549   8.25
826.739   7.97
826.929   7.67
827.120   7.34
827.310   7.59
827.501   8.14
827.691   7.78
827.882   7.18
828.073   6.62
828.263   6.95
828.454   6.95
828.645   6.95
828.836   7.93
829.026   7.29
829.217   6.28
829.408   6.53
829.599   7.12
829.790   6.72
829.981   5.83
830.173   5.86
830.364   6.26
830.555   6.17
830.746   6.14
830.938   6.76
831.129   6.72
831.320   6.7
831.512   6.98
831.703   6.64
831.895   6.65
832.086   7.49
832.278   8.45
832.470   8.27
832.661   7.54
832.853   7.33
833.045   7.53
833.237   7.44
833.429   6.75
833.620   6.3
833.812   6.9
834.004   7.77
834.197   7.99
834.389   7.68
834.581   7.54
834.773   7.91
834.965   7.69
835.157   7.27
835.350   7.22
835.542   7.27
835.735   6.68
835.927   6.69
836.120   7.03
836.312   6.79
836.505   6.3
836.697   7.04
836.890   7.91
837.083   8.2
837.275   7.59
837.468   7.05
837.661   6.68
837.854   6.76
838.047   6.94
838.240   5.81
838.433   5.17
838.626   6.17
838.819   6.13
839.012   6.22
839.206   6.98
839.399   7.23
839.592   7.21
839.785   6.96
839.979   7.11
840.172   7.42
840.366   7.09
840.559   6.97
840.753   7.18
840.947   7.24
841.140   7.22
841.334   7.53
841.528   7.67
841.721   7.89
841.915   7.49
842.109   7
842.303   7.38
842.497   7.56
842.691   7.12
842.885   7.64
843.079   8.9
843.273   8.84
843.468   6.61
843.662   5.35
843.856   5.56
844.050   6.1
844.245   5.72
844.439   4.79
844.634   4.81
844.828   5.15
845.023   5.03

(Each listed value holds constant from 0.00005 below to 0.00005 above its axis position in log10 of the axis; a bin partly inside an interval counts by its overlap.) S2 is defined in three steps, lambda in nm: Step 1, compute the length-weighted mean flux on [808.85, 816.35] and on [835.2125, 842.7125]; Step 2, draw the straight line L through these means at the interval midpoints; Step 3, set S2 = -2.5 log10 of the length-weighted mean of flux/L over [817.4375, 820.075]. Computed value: 0.22 mag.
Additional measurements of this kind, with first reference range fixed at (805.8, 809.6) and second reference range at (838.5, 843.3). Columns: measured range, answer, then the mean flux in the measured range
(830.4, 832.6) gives 0.01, 6.99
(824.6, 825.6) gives -0.13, 7.79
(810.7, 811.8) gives -0.18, 7.8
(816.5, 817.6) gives -0.21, 8.19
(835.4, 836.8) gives 0.05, 6.85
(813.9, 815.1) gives -0.24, 8.3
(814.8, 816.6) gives -0.19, 7.96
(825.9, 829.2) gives -0.08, 7.49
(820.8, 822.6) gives -0.08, 7.33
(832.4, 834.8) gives -0.05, 7.44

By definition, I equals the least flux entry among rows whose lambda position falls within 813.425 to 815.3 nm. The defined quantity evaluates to 7.6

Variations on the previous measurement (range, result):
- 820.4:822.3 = 6.87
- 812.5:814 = 7.81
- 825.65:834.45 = 5.83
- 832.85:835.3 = 6.3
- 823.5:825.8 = 7.35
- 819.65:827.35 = 5.18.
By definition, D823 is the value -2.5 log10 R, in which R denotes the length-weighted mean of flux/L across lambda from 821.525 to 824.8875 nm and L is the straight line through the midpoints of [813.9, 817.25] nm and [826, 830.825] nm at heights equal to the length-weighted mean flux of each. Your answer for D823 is -0.06 mag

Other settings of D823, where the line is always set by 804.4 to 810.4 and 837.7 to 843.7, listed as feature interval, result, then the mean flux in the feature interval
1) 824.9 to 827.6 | -0.15 mag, 7.72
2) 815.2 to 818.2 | -0.21 mag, 7.89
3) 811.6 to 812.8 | -0.16 mag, 7.45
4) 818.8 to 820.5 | 0.03 mag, 6.39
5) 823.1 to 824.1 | -0.20 mag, 8.02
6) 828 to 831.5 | 0.03 mag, 6.66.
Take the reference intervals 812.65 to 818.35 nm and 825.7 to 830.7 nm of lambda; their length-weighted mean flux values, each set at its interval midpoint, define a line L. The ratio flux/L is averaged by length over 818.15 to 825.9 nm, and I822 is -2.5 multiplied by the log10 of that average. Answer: 0.05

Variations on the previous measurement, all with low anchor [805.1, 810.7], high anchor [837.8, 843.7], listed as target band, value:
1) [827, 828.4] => -0.08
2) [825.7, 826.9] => -0.16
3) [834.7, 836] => -0.04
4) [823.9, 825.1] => -0.20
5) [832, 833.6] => -0.09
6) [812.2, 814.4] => -0.24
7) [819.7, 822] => -0.05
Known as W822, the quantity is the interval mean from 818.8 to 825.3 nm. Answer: 7.4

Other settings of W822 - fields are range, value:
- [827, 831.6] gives 6.87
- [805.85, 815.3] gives 7.26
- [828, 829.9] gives 6.93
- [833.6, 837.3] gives 7.3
